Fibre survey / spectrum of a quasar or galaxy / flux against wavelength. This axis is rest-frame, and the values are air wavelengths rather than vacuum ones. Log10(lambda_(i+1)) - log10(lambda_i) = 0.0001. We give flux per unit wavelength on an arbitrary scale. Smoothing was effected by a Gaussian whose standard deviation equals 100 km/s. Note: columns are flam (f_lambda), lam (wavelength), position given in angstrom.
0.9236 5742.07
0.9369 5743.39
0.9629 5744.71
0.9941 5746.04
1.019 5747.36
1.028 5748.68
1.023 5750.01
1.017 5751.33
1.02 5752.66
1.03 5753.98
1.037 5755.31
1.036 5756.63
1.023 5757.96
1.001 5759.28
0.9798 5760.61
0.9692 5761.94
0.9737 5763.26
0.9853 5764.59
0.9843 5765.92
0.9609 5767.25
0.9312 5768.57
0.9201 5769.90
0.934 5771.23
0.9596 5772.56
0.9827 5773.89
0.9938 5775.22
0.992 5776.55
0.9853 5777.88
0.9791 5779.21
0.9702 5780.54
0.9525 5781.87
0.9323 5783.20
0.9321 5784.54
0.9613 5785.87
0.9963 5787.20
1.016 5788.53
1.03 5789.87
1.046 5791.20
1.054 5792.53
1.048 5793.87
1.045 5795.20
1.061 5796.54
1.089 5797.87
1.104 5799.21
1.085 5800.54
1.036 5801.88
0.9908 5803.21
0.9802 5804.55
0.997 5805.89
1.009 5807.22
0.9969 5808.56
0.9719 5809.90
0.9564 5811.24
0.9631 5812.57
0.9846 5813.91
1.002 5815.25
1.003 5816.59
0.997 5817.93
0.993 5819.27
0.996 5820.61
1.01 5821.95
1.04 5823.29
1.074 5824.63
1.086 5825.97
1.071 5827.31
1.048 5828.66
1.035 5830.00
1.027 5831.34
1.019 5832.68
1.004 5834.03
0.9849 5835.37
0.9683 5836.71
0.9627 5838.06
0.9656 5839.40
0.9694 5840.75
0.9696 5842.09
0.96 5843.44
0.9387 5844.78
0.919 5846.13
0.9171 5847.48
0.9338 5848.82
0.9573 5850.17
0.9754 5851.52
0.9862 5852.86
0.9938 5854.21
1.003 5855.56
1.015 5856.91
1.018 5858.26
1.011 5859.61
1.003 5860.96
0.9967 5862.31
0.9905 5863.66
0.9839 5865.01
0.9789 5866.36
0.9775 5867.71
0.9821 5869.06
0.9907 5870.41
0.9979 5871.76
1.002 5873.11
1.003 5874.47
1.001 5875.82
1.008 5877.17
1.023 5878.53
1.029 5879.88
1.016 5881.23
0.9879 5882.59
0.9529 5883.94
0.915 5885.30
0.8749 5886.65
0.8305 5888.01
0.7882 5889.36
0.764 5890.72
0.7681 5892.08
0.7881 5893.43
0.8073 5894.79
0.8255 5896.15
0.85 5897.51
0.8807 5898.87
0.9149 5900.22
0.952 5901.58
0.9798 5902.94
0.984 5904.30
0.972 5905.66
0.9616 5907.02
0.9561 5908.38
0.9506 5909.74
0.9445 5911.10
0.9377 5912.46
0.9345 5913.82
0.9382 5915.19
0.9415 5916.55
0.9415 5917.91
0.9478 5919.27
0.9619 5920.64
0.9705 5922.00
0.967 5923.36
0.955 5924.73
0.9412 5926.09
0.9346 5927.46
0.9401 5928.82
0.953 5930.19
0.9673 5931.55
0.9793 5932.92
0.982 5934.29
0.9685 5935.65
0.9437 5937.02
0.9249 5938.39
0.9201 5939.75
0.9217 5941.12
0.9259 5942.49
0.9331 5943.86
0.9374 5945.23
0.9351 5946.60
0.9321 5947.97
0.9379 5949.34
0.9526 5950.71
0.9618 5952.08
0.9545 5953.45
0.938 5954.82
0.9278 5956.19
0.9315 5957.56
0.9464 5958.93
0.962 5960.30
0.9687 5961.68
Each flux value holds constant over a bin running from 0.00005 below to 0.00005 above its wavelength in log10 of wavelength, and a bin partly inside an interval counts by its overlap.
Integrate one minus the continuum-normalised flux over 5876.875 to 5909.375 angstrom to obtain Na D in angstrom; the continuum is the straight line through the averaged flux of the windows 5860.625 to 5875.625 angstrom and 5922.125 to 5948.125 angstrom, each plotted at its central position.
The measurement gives 2.2 angstrom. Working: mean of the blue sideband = 0.992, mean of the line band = 0.909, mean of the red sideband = 0.946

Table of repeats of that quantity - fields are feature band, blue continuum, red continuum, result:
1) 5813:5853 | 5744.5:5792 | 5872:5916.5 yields -1.58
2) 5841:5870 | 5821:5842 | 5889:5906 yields -0.47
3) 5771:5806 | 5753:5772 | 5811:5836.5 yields -0.32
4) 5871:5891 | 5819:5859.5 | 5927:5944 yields 0.49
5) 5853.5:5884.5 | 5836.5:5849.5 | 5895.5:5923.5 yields -1.75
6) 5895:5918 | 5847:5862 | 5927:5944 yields 0.70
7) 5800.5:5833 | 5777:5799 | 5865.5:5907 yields -0.95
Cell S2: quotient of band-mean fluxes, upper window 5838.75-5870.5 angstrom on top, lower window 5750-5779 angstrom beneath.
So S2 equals 1.0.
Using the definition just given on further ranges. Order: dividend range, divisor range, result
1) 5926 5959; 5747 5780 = 0.95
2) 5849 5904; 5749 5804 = 0.94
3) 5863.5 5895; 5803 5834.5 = 0.93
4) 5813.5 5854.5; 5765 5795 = 1.01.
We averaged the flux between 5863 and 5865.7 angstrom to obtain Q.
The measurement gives 0.987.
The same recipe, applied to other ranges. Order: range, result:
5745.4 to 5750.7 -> 1.02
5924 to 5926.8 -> 0.946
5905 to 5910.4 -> 0.96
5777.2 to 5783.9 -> 0.963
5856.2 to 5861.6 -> 1.01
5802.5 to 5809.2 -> 0.996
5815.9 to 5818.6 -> 0.999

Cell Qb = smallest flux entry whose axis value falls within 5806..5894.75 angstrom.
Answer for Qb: 0.764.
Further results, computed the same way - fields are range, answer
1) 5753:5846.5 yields 0.919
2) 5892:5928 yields 0.7681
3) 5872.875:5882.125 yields 1.001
